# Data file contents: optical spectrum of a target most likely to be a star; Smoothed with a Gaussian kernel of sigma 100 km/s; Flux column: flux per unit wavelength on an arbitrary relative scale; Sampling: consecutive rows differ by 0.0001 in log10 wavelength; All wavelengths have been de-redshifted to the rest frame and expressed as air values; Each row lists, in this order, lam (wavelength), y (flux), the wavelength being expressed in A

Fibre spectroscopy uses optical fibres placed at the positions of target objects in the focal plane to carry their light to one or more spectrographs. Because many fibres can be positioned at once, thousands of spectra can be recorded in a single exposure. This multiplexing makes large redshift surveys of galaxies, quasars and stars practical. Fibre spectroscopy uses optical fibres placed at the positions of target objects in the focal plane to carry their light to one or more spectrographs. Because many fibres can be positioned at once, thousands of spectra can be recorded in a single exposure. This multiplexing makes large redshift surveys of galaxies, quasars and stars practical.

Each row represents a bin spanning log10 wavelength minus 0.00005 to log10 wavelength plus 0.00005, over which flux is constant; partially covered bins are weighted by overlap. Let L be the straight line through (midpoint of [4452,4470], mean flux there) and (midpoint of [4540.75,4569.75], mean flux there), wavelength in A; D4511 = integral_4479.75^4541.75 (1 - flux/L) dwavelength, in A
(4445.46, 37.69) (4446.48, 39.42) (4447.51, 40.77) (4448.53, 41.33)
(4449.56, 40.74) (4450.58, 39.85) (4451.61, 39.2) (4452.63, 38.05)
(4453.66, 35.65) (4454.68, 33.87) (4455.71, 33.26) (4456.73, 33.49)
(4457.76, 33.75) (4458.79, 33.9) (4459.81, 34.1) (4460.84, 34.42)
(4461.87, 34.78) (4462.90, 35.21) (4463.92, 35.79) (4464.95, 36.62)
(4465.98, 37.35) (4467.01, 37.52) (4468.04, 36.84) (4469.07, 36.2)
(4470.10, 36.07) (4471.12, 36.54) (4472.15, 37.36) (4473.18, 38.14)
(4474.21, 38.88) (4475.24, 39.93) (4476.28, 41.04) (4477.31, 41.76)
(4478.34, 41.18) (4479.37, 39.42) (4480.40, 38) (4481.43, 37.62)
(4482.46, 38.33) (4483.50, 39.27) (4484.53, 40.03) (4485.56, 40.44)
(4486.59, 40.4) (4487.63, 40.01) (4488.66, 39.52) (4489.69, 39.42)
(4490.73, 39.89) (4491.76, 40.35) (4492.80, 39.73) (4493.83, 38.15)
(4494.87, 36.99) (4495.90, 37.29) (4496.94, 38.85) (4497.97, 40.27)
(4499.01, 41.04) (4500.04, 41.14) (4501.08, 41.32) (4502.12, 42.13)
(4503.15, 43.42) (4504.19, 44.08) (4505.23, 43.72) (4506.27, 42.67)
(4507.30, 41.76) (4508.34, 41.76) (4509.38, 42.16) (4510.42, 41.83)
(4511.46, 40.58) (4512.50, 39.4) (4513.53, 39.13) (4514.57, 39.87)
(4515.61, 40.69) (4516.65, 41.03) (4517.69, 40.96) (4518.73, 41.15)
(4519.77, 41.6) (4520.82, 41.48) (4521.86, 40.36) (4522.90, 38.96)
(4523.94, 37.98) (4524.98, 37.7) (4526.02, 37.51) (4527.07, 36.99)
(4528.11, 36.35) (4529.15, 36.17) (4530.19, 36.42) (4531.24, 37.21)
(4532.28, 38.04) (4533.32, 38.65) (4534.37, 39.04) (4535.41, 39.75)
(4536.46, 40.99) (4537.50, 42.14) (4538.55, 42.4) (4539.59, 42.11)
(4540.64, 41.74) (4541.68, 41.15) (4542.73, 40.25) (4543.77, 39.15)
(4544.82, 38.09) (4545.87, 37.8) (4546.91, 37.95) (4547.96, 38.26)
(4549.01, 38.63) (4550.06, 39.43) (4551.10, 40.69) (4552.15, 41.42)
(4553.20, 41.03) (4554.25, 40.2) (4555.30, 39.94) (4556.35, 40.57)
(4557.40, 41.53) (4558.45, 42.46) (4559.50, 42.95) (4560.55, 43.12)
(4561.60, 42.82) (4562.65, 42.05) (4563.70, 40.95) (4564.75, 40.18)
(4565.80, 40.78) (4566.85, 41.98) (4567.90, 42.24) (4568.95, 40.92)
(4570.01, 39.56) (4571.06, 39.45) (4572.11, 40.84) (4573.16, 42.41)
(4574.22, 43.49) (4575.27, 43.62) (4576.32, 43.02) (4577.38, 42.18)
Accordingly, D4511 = -3.0 A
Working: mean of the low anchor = 35.4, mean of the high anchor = 40.6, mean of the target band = 40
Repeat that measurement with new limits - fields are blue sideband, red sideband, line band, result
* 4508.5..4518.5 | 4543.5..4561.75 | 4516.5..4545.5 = 0.8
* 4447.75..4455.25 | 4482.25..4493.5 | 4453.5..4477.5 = 1.6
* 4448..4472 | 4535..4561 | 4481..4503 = -1.1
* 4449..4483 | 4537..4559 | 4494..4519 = -1.4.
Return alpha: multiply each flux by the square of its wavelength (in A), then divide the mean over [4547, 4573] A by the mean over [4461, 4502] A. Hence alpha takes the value 1.09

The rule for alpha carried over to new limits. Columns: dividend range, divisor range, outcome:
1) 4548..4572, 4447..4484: 1.14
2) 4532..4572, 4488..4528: 1.03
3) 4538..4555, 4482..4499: 1.04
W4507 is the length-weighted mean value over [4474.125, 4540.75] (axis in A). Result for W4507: 40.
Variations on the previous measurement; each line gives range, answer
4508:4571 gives 40.1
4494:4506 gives 40.9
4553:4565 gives 41.5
